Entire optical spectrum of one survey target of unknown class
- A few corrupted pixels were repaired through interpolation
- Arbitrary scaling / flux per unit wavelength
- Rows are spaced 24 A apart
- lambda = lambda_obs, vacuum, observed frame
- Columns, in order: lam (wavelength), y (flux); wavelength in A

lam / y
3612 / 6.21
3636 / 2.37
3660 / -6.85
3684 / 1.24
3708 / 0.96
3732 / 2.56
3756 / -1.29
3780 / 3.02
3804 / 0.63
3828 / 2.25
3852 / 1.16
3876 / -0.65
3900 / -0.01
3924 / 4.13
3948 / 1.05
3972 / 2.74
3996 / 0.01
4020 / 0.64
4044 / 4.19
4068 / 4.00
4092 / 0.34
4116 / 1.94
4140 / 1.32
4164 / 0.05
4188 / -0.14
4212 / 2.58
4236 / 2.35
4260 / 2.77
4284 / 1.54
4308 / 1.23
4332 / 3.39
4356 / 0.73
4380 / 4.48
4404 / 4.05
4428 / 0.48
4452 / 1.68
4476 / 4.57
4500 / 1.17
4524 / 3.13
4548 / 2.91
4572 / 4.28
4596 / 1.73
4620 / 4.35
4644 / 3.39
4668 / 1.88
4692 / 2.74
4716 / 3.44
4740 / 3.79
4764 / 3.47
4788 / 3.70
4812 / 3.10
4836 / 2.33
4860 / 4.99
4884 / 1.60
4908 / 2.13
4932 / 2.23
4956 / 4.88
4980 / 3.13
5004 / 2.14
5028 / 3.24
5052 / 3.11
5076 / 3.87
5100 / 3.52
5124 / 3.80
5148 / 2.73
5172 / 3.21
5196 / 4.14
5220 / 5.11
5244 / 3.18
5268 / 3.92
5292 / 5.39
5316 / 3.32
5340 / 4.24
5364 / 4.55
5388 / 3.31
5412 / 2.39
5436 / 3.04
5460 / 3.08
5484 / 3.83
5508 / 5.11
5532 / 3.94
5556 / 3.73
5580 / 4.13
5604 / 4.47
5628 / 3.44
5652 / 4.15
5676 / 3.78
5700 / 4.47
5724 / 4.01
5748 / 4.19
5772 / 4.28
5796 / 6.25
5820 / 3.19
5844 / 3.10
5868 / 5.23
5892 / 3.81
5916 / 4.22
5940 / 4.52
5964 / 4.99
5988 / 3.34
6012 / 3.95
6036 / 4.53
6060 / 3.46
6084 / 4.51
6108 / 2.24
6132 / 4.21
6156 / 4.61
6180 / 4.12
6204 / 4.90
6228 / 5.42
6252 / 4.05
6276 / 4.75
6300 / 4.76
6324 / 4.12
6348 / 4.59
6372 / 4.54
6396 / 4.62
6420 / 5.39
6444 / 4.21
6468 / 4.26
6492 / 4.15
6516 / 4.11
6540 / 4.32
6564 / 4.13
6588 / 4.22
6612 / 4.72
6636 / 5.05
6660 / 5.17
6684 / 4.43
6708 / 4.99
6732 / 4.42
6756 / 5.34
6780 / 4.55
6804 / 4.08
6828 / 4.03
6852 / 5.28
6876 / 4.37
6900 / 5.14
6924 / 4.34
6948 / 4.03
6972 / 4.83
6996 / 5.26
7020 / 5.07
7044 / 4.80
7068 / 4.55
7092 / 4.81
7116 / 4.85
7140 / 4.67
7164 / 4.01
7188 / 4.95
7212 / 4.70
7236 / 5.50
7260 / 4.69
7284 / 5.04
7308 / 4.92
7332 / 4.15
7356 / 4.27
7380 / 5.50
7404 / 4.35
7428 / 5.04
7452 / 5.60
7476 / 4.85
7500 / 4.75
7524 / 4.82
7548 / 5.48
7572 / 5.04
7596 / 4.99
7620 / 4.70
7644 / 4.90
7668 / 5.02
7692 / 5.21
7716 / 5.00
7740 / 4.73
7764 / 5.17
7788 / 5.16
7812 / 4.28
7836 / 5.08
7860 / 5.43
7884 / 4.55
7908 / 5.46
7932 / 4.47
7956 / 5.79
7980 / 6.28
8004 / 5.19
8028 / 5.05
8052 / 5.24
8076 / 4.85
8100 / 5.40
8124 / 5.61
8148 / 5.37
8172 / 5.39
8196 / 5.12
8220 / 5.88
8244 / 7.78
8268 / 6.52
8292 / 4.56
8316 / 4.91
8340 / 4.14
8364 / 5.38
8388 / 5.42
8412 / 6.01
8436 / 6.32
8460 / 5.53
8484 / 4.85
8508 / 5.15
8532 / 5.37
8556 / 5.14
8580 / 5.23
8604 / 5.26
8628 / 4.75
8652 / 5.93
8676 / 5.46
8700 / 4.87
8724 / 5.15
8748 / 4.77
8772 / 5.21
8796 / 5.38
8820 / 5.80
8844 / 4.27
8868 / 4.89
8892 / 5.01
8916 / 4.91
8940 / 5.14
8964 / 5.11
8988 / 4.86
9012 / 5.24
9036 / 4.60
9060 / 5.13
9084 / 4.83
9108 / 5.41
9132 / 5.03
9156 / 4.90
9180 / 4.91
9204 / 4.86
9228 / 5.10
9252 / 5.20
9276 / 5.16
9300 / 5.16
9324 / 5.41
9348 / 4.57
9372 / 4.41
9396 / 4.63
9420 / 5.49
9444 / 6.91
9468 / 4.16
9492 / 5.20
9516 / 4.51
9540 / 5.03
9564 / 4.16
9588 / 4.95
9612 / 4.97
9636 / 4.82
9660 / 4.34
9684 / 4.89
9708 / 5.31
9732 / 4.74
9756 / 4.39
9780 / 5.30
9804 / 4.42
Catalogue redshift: 0.256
